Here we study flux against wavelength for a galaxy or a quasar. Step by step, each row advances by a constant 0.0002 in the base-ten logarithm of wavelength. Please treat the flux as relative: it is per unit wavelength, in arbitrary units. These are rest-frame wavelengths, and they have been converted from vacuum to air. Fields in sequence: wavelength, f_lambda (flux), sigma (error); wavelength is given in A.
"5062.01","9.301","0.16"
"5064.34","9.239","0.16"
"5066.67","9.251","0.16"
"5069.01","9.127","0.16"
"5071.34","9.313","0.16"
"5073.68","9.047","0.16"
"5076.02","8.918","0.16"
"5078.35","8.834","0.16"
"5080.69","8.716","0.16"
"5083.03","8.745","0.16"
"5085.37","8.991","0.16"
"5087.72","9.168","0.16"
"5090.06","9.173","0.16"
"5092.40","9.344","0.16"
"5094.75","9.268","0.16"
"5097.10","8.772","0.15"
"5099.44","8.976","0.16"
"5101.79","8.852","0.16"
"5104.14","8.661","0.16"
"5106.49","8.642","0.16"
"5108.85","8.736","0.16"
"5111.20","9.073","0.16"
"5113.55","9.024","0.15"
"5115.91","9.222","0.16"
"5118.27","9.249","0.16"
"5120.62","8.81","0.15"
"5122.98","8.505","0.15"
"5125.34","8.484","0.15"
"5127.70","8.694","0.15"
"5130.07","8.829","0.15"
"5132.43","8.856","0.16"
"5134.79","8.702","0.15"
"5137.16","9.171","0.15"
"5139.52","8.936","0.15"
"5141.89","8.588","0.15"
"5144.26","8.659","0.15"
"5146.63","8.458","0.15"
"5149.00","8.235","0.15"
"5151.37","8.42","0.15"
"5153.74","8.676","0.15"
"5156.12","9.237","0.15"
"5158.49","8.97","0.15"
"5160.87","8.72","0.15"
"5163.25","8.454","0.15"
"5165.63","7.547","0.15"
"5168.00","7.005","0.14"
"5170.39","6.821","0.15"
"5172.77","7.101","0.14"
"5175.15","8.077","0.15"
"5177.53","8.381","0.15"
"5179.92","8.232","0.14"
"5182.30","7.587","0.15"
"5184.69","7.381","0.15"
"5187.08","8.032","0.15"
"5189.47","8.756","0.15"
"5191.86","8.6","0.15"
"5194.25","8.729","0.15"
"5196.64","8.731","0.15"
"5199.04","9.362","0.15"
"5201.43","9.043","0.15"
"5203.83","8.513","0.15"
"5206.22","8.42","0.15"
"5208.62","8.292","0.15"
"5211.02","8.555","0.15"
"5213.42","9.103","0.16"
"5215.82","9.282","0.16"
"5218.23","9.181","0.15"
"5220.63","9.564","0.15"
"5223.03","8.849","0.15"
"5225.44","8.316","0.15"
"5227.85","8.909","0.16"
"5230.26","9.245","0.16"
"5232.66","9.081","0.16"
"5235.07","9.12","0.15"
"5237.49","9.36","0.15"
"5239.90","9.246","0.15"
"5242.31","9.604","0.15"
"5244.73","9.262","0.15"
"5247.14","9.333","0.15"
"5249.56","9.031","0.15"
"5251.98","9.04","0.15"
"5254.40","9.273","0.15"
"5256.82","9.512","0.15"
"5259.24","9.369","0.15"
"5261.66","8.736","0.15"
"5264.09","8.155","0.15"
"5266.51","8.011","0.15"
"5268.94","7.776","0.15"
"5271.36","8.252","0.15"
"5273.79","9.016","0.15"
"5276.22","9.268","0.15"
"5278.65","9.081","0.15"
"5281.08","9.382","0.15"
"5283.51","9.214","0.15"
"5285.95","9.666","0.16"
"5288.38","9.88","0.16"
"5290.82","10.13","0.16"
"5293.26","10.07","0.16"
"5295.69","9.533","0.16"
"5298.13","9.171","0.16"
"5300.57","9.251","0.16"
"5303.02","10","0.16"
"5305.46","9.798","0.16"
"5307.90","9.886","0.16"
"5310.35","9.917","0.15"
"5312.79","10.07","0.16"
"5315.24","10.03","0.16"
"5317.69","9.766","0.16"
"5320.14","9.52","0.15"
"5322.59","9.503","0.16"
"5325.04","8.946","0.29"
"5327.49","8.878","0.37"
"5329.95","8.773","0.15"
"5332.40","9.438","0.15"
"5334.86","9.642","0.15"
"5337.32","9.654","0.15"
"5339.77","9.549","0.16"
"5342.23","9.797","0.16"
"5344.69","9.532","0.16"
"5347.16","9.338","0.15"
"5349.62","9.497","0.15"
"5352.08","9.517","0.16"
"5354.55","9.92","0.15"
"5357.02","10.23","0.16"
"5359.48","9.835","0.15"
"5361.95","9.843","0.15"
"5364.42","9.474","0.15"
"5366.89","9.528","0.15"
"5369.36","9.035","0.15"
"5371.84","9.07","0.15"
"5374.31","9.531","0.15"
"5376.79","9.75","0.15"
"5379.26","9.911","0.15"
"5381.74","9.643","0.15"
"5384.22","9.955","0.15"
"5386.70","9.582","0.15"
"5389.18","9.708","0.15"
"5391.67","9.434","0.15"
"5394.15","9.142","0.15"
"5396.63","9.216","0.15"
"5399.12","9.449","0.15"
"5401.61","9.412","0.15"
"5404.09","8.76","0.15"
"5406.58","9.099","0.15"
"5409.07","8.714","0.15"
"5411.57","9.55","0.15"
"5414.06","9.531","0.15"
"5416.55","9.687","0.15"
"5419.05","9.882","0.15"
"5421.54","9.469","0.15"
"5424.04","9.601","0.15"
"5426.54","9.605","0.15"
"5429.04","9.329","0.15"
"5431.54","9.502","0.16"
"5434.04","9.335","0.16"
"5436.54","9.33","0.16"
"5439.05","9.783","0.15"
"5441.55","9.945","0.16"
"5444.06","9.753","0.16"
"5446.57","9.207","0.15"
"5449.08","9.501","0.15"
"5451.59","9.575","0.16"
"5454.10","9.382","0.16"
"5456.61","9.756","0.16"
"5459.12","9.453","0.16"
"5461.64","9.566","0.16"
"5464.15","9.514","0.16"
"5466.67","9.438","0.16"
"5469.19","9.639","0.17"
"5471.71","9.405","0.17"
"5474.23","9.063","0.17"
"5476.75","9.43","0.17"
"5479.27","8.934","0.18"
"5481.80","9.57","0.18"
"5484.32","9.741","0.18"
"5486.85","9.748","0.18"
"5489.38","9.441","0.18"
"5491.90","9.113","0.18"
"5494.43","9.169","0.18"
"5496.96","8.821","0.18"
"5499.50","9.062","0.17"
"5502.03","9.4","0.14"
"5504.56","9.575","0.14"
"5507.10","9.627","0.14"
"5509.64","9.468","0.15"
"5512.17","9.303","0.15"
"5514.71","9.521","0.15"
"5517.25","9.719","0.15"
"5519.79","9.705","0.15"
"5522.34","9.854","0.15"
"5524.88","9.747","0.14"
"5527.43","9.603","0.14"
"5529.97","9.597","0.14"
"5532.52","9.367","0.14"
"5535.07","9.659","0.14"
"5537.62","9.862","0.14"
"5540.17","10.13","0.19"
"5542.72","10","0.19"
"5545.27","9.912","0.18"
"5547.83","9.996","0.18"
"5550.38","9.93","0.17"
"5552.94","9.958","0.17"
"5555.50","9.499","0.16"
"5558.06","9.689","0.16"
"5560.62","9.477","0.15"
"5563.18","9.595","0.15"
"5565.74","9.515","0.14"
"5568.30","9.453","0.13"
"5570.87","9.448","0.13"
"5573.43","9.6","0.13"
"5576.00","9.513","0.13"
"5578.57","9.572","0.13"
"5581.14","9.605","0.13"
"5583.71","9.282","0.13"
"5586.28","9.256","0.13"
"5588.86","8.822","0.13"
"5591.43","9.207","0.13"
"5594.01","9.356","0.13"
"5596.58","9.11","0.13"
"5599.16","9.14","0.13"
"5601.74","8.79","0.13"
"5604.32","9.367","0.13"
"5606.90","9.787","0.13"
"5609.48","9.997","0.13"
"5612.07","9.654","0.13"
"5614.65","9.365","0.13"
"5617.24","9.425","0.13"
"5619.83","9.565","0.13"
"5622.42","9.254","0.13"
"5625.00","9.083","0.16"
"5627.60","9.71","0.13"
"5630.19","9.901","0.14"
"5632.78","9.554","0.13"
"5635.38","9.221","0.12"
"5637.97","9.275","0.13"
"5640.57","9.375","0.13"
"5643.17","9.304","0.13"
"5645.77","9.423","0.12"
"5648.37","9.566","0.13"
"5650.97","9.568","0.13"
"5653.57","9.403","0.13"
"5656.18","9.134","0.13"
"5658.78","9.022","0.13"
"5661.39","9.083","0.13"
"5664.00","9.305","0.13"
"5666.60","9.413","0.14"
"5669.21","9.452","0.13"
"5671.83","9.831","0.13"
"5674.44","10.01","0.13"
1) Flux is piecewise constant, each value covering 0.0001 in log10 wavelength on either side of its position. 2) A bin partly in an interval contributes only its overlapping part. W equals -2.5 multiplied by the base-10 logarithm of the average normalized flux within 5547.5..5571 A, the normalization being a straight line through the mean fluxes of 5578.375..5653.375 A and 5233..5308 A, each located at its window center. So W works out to -0.032 mag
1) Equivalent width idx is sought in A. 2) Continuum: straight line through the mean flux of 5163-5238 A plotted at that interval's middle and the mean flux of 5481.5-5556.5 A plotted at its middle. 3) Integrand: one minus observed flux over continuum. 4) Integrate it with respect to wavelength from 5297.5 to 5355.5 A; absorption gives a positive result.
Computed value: -4.1 A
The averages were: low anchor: 8.48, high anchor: 9.6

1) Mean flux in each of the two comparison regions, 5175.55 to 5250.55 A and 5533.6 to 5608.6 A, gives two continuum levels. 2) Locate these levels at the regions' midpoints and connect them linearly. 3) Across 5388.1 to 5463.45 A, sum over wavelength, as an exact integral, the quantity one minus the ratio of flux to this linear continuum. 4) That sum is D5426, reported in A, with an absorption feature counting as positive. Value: -1.8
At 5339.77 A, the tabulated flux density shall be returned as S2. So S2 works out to 9.549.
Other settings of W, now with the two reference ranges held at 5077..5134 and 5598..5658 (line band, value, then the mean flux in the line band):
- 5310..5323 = -0.08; 9.81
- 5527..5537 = -0.03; 9.57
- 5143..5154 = 0.06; 8.48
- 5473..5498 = 0.00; 9.31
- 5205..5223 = 0.01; 8.91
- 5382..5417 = -0.02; 9.37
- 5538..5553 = -0.07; 9.98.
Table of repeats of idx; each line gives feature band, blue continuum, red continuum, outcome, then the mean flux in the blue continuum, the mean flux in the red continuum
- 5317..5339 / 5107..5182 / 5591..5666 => -1.3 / 8.5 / 9.38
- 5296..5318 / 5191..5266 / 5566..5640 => -1.7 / 8.99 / 9.41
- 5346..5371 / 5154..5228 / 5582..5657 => -2.3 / 8.44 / 9.38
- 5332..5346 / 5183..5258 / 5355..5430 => -0.4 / 8.92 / 9.5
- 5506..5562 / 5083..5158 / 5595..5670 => -2.6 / 8.85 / 9.39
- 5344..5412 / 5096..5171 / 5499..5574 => -1.7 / 8.64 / 9.65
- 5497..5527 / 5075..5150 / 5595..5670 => -0.8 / 8.85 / 9.39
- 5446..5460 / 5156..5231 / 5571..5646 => -0.7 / 8.45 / 9.4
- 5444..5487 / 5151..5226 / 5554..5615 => -1.6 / 8.44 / 9.42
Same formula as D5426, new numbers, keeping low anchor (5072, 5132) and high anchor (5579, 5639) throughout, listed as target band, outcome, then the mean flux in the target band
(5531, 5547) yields -0.9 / 9.82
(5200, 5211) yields 0.5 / 8.59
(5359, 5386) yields -1.3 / 9.59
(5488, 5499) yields 0.2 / 9.14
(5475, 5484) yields -0.1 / 9.35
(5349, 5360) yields -0.8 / 9.82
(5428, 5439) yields -0.2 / 9.42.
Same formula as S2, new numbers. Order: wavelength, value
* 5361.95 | 9.843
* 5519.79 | 9.705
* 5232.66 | 9.081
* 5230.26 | 9.245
